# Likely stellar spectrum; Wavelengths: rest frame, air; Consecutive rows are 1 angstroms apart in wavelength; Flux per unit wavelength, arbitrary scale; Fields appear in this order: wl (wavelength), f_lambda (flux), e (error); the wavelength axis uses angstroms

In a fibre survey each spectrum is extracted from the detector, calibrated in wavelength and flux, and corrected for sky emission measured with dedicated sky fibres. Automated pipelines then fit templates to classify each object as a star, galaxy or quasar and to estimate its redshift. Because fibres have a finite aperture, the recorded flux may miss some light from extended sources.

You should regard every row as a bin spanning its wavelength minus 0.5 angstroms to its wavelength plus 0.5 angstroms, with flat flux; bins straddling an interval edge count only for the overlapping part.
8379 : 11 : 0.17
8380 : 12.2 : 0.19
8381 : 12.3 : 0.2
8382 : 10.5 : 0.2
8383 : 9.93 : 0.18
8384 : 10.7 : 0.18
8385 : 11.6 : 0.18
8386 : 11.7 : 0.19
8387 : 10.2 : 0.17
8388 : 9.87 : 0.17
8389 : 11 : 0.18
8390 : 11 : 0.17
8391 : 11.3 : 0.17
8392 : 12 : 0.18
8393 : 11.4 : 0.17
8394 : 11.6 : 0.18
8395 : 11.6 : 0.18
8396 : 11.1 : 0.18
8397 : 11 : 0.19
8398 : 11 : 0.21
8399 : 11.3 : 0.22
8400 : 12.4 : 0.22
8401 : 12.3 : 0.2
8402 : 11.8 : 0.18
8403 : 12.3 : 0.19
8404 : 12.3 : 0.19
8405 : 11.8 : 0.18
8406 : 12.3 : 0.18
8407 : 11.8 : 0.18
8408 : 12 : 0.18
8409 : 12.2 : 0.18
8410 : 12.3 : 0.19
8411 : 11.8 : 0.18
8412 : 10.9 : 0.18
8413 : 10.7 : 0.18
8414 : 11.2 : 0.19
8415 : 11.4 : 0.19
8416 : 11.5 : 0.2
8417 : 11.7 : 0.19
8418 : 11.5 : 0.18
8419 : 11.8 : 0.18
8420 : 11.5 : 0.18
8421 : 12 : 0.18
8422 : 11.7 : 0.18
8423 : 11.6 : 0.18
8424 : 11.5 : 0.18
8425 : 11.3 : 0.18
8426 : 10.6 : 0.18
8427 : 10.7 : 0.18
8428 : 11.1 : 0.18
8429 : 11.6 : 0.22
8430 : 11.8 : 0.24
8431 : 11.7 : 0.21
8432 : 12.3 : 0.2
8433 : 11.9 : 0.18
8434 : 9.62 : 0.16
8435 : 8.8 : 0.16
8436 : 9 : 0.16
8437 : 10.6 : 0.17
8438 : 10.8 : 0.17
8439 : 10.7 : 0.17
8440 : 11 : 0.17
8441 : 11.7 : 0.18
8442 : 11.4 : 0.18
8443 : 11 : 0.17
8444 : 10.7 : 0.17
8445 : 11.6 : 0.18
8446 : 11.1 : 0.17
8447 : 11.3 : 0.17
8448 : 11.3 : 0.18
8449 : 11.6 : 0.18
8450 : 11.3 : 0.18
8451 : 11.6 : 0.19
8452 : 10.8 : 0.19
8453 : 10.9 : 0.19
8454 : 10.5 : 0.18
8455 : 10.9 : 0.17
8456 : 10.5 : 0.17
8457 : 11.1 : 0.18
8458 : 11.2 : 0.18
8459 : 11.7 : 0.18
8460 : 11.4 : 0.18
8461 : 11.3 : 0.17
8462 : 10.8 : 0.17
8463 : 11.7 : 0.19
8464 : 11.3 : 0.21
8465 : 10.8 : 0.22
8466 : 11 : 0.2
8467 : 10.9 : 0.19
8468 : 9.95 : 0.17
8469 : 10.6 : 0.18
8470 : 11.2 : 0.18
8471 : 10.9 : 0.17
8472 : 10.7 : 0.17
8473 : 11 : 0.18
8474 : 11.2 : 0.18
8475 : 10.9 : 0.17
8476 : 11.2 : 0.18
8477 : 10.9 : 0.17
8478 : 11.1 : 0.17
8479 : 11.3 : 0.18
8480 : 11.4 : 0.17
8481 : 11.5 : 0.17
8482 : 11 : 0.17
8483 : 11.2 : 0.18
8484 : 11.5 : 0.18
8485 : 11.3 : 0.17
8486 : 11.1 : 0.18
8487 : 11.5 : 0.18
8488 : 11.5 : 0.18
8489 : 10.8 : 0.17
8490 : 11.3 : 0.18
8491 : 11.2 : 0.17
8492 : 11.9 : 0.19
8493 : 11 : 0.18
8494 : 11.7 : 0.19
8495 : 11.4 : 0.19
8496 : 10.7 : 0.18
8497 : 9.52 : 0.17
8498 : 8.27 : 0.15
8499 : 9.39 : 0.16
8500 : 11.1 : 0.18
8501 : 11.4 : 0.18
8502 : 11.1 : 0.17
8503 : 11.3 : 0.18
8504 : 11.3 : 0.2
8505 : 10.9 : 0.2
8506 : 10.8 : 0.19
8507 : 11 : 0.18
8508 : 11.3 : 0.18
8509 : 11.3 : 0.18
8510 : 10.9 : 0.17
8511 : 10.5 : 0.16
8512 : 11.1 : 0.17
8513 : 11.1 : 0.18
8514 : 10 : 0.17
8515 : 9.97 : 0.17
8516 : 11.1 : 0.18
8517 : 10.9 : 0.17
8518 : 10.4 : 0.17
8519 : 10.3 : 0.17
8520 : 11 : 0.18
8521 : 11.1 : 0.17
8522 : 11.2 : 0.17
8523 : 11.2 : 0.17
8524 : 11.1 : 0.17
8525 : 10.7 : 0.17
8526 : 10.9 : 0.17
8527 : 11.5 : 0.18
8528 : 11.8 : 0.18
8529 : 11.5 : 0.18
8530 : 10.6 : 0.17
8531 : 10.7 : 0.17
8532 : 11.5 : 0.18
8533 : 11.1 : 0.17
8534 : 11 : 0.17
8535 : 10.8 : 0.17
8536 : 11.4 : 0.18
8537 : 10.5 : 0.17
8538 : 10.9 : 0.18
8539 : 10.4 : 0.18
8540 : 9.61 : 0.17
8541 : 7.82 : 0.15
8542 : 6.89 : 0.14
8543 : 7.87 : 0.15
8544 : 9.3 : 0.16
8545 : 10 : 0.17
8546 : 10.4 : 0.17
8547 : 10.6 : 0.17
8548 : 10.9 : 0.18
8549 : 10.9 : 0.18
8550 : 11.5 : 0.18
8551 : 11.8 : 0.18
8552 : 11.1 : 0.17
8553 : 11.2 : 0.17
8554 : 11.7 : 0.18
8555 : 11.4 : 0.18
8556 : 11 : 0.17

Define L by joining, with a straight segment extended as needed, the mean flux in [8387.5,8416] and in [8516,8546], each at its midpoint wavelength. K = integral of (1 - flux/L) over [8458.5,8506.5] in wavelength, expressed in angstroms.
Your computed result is -0.6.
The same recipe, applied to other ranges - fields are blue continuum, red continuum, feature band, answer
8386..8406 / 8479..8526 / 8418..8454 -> 0.4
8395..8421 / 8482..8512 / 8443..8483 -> 0.6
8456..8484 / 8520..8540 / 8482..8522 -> 0.5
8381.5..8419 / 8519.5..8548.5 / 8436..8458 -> 0.2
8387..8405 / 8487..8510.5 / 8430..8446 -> 0.5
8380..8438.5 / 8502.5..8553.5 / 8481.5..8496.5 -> -0.5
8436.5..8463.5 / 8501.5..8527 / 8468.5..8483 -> 0.0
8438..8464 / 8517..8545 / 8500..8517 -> -0.4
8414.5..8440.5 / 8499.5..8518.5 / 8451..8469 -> 0.1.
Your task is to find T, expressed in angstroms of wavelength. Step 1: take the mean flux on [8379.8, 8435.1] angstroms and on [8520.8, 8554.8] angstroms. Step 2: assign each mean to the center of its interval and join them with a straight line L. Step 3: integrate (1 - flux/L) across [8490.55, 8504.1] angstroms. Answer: 0.11 angstroms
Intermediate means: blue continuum 11.4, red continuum 10.6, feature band 10.8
